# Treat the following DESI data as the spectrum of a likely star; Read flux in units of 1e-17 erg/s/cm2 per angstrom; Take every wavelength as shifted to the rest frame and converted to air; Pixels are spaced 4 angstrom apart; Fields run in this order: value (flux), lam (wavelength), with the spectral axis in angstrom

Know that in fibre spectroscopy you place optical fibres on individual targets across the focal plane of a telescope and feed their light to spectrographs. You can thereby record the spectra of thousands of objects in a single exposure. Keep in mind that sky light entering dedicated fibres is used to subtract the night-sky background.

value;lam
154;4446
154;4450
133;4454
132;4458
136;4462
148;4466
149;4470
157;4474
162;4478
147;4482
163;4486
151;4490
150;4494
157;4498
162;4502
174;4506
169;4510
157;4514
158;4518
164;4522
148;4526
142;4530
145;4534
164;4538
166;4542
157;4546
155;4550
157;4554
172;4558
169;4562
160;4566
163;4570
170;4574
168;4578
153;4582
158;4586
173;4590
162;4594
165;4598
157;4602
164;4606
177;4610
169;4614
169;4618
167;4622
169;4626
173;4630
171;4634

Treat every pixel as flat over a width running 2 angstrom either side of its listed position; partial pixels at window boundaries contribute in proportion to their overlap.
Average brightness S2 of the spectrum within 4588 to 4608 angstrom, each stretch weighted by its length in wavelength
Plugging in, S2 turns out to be 164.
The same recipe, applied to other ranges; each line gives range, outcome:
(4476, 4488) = 157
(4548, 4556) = 156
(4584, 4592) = 166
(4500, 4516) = 166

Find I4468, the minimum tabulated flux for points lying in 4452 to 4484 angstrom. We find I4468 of 132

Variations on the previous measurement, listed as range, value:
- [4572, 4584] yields 153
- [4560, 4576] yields 160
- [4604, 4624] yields 164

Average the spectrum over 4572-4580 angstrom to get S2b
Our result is 169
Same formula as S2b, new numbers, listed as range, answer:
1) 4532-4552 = 157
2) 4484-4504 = 157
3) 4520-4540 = 153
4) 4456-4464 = 134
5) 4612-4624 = 168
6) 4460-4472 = 144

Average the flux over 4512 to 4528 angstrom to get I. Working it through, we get 157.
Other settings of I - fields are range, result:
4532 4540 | 154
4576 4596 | 163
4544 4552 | 156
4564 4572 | 162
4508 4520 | 161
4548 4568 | 163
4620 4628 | 168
